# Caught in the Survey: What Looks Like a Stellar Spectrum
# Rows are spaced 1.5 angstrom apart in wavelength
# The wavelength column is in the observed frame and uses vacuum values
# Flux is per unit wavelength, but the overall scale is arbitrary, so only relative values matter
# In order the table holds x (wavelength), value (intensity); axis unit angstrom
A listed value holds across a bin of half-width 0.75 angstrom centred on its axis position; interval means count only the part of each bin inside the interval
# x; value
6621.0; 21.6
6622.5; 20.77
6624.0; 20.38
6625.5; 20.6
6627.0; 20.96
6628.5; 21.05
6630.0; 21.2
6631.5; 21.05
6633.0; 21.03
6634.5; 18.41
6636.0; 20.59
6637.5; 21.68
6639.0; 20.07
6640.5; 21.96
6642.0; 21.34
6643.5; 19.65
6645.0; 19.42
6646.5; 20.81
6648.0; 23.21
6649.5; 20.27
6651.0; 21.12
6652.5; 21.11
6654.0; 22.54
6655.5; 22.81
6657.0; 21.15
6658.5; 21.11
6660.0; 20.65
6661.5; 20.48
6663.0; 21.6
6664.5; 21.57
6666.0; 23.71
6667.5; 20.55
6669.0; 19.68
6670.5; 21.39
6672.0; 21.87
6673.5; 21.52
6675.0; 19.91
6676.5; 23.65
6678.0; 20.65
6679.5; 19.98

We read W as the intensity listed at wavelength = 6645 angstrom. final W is 19.42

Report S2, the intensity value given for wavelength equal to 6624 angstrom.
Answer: 20.38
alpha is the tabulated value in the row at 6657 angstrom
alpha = 21.15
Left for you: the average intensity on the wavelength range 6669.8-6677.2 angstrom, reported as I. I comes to 21.7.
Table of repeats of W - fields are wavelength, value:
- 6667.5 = 20.55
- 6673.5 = 21.52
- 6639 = 20.07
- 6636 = 20.59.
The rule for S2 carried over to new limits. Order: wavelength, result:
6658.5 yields 21.11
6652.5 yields 21.11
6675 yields 19.91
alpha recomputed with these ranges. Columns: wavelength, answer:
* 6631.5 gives 21.05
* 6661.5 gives 20.48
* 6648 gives 23.21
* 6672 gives 21.87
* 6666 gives 23.71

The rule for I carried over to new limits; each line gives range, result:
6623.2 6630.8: 20.8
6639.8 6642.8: 21.6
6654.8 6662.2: 21.2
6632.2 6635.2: 19.8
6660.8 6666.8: 21.8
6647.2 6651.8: 21.5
